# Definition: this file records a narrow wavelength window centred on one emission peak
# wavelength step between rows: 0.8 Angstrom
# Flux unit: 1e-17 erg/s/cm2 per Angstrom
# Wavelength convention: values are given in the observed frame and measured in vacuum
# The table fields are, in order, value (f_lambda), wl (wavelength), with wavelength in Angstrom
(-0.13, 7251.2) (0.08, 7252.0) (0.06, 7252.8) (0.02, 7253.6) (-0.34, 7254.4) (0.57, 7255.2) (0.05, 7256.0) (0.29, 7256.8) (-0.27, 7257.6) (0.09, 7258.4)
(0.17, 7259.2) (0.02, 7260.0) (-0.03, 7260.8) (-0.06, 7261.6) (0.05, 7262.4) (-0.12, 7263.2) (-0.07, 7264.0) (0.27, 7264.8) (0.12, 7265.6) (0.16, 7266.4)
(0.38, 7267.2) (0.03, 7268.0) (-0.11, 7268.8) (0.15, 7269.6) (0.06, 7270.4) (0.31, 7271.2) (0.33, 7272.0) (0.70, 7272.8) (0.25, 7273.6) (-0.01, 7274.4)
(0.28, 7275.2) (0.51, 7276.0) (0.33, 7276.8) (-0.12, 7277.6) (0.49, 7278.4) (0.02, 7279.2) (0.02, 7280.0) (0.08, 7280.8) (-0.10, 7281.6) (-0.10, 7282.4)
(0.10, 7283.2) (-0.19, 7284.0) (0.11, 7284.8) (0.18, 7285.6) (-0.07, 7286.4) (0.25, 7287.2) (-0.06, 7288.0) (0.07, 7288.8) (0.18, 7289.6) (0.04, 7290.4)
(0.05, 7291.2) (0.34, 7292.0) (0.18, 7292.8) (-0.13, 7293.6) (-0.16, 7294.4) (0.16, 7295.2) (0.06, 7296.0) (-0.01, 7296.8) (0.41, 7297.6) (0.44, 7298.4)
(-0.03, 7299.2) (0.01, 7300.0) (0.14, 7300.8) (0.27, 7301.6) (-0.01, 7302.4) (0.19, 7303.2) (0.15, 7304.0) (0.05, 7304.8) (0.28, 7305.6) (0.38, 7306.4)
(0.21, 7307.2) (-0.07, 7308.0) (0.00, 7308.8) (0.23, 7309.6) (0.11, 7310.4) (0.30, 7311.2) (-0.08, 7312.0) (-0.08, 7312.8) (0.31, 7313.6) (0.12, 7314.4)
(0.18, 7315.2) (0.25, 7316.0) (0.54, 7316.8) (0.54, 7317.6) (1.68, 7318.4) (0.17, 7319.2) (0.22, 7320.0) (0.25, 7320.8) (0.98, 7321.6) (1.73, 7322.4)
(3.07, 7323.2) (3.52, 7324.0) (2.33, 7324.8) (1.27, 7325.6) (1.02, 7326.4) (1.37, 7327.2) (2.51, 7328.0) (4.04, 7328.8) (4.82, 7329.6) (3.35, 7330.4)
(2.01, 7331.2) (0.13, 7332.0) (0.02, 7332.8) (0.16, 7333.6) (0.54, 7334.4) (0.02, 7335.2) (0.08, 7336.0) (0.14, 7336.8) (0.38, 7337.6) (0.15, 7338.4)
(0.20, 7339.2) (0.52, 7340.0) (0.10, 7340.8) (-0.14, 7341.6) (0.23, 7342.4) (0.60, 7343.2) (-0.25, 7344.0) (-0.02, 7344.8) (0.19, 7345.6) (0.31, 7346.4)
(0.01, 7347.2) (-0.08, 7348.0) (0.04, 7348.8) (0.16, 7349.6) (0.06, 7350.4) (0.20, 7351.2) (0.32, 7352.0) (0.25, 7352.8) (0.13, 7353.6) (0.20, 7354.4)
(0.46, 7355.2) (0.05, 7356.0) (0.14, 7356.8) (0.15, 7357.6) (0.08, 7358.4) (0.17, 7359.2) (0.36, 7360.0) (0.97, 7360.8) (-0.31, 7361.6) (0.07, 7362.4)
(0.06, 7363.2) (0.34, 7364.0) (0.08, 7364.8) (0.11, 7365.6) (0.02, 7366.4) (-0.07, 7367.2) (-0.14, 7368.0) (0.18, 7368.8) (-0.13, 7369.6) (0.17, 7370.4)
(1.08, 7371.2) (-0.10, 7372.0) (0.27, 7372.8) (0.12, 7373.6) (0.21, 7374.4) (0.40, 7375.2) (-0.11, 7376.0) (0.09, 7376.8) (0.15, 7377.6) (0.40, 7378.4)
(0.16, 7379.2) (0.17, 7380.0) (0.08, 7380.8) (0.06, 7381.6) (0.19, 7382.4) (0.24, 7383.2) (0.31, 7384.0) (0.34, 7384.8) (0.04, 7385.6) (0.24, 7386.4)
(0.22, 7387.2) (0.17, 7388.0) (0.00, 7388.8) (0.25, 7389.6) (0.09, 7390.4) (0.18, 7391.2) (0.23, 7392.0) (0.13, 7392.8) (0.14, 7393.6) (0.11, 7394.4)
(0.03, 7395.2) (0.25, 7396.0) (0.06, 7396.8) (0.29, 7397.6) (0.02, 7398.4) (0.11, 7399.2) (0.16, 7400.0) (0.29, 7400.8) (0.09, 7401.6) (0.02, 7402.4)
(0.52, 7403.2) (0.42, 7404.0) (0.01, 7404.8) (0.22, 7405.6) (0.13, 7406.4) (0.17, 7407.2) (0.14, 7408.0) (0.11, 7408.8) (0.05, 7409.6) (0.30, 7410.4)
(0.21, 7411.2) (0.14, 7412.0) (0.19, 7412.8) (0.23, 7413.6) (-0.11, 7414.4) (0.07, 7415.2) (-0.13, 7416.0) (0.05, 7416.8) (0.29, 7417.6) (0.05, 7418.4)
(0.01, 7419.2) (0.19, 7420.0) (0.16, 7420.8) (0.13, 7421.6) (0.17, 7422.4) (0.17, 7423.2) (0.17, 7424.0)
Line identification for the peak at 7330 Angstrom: [O II]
